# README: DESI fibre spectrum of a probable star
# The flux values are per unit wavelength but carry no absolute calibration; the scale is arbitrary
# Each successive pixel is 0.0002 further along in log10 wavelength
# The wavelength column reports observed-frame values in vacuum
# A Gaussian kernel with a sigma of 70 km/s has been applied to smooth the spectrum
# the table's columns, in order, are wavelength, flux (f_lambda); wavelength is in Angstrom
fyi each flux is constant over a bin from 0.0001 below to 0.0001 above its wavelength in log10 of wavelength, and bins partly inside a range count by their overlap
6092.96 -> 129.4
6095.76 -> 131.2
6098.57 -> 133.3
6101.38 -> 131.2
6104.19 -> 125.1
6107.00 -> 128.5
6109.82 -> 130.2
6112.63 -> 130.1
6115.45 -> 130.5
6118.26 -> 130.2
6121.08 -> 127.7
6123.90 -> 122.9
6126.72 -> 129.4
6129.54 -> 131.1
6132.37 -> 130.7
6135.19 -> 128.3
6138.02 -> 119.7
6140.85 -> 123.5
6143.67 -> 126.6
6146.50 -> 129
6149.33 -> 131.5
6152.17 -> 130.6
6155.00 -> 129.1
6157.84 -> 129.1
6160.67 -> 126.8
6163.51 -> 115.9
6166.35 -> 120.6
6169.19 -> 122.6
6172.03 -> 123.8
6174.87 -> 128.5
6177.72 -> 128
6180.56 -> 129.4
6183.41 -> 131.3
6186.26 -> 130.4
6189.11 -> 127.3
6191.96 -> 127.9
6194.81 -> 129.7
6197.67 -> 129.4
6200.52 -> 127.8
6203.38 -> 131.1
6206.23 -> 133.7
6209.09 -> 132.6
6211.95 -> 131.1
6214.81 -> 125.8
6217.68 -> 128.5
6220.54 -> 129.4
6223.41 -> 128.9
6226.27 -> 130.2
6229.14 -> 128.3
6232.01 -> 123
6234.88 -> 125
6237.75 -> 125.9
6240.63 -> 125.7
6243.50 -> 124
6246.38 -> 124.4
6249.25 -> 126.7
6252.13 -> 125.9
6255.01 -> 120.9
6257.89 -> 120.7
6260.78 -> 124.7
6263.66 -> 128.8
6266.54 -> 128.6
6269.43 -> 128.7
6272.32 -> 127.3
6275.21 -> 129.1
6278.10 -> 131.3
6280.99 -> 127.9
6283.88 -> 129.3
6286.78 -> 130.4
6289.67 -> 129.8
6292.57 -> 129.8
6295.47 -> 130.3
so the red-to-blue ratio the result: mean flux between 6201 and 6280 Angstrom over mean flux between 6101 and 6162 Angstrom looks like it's 0.99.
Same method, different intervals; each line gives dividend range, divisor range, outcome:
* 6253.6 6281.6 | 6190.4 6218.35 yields 0.98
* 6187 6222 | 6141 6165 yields 1.02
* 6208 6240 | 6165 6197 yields 1.01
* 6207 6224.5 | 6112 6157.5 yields 1.01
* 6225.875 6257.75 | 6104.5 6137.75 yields 0.97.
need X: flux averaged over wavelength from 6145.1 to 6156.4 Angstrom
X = 130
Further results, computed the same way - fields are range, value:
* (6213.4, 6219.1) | 127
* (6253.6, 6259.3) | 121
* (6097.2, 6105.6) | 130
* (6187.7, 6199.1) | 129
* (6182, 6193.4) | 129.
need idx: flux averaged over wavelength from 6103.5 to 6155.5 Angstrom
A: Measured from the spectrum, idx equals 128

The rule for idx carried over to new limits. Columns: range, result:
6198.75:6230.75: 130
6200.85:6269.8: 127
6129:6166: 127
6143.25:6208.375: 128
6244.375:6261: 124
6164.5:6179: 124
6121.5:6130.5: 128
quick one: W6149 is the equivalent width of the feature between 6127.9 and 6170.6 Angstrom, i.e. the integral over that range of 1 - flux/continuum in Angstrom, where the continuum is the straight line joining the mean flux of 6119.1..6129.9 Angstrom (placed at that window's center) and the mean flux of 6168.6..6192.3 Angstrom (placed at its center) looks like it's 0.5 Angstrom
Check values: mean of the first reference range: 128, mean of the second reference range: 128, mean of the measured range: 126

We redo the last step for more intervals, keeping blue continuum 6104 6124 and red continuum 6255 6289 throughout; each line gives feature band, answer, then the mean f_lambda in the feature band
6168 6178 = 0.2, 126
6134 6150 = 0.3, 126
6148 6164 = 0.1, 128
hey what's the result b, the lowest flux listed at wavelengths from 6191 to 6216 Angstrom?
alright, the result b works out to 125.8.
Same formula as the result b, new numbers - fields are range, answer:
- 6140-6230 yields 115.9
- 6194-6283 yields 120.7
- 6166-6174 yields 120.6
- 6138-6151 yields 119.7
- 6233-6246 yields 124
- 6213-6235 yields 123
